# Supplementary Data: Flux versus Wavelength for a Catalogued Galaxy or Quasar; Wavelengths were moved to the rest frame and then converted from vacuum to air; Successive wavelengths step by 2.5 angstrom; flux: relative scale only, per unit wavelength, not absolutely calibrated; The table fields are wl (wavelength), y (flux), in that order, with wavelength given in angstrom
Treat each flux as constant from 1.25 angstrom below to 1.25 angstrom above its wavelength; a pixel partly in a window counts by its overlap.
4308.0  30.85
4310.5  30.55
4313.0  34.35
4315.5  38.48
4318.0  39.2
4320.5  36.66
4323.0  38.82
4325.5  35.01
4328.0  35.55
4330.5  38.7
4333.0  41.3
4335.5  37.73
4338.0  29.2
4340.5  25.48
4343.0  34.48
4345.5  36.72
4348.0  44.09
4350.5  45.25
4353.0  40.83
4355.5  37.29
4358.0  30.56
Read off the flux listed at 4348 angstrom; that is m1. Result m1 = 44.09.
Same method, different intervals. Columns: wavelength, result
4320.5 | 36.66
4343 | 34.48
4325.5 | 35.01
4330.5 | 38.7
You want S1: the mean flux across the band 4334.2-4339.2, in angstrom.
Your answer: 33.6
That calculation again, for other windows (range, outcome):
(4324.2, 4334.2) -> 37.6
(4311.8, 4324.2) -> 37.5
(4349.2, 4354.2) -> 43.1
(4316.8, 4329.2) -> 37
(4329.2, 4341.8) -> 34.5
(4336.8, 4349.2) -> 34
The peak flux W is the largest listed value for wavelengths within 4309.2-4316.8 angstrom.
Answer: 38.48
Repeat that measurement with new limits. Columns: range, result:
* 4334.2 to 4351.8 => 45.25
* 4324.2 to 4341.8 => 41.3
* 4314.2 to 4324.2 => 39.2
